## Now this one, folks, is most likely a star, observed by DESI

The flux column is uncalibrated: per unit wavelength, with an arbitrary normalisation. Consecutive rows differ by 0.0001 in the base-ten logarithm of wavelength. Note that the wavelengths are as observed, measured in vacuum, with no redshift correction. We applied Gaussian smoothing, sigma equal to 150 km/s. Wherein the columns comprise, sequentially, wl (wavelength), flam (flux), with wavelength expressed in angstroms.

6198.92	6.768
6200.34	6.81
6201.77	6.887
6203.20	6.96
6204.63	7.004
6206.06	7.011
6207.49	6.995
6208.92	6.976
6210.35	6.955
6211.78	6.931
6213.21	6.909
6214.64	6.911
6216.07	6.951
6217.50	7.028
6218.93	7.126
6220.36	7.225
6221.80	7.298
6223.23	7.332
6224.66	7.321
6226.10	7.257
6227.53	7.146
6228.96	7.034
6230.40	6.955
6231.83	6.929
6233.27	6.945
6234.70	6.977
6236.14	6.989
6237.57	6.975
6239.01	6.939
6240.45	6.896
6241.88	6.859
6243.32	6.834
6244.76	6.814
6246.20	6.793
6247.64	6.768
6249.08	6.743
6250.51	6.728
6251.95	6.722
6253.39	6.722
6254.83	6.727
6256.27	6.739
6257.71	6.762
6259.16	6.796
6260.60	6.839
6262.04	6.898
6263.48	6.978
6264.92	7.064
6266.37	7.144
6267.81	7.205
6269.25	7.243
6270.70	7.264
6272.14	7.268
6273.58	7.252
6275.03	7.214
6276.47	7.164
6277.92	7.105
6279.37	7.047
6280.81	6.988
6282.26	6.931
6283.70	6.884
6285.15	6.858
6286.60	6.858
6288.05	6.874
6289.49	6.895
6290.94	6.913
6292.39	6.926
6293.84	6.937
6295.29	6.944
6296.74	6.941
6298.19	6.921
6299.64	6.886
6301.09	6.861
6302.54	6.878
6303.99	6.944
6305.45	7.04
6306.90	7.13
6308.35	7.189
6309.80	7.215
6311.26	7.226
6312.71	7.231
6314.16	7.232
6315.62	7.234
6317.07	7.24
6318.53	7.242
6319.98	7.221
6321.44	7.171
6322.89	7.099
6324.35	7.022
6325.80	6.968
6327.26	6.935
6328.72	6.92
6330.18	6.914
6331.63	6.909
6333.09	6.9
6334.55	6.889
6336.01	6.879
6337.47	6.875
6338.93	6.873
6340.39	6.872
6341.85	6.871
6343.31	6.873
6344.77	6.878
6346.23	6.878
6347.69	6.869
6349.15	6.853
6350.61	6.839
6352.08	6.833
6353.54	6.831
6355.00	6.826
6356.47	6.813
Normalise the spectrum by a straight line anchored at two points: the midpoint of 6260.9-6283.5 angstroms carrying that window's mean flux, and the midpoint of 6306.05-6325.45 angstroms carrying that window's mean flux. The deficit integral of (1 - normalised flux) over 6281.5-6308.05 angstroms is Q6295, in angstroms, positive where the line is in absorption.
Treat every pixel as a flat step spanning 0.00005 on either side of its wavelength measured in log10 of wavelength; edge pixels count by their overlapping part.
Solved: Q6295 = 0.8 angstroms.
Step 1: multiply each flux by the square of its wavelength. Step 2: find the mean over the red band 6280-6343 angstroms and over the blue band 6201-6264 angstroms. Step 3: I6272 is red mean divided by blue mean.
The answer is 1.03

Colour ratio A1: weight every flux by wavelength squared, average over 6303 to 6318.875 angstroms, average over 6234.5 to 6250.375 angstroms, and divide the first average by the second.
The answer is 1.1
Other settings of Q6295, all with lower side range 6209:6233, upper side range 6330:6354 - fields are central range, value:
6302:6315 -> -0.4 angstroms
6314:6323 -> -0.4 angstroms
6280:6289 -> 0.1 angstroms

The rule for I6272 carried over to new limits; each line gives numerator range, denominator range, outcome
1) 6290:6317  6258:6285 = 1.01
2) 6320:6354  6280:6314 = 1.00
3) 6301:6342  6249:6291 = 1.03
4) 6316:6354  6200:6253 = 1.03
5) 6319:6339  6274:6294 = 1.01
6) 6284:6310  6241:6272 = 1.02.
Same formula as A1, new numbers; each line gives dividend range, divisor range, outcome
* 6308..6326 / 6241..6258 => 1.08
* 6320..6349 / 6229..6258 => 1.04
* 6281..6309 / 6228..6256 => 1.03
